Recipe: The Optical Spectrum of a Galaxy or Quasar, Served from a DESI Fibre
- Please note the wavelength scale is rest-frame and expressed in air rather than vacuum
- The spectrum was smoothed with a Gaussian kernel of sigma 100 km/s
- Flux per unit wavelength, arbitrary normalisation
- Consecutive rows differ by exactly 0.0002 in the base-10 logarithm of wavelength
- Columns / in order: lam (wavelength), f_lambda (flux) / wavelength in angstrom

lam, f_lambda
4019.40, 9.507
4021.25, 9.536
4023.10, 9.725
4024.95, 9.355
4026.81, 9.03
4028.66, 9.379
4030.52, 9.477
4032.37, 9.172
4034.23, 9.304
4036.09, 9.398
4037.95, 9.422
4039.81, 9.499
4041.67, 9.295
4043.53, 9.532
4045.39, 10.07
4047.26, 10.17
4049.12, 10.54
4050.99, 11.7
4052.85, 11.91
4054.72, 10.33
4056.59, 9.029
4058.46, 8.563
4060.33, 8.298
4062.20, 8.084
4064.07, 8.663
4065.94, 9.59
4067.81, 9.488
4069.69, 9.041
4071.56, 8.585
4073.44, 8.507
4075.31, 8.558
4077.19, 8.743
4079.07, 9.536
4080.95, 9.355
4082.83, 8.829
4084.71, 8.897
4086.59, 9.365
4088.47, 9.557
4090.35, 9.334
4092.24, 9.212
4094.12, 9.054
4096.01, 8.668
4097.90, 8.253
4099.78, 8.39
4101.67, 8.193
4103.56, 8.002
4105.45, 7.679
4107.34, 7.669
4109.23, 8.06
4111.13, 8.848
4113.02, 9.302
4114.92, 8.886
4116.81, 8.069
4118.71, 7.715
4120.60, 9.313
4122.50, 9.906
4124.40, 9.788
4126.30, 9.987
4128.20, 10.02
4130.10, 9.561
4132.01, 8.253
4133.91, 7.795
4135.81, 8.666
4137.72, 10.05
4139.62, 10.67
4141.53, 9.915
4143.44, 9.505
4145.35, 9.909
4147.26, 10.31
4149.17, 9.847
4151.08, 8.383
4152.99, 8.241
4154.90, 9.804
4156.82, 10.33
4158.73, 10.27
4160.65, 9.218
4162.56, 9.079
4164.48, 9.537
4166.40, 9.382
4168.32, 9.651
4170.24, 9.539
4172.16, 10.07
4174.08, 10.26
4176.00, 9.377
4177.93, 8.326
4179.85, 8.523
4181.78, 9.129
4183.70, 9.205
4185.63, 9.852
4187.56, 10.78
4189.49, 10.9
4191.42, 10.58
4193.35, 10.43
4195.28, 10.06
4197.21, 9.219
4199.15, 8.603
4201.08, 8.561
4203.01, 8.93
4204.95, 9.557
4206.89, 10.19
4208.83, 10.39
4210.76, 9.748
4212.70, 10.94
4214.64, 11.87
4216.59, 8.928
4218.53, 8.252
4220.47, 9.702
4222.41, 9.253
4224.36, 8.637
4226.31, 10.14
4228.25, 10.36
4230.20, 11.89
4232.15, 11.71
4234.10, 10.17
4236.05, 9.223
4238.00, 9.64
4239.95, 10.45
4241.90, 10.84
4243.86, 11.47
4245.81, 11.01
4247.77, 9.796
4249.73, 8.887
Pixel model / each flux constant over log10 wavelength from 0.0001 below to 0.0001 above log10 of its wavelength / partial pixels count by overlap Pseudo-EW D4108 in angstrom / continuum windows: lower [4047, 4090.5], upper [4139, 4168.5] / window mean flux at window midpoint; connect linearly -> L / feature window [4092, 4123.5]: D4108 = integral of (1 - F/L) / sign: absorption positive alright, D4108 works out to 3.1 angstrom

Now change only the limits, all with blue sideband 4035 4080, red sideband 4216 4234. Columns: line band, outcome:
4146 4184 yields 1.2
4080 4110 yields 2.8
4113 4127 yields 0.8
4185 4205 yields 0.1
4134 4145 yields 0.1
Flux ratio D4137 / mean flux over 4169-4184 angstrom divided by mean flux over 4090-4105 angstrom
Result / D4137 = 1.1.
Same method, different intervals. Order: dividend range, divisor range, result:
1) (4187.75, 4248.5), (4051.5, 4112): 1.13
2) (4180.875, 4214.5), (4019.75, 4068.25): 1.03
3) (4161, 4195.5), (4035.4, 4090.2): 1.03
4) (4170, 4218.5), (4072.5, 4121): 1.12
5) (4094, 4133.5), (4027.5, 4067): 0.91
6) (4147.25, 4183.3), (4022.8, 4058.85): 0.96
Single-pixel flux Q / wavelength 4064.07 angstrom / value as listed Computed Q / 8.663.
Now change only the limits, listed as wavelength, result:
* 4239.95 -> 10.45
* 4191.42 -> 10.58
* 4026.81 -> 9.03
